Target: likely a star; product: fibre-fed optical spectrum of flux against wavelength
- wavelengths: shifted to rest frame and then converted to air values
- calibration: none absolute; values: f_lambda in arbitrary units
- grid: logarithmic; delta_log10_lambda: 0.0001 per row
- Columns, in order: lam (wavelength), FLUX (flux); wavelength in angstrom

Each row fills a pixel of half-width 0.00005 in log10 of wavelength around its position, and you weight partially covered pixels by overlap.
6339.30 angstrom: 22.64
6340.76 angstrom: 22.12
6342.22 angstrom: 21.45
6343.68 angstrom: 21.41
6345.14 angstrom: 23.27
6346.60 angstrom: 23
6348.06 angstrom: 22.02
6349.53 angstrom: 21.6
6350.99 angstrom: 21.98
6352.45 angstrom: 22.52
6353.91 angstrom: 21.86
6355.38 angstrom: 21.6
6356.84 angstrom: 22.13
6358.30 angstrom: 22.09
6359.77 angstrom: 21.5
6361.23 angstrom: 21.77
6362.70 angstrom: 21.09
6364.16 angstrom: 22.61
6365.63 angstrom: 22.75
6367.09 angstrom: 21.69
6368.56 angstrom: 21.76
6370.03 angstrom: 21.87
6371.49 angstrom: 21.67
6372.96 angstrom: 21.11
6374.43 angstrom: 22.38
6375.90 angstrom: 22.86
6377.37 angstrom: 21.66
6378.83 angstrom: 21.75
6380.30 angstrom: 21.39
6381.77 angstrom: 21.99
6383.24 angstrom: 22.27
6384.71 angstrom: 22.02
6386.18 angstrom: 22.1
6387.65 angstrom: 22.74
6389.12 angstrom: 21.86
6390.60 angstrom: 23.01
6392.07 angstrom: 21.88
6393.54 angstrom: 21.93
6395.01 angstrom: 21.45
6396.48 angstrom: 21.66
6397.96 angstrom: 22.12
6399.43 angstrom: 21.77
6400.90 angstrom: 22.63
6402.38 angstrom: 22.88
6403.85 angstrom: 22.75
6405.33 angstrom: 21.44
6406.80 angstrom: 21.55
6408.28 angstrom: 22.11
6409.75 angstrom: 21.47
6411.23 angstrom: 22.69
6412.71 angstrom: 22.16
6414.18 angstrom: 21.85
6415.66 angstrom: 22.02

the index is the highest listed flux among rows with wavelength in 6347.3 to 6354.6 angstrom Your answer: 22.52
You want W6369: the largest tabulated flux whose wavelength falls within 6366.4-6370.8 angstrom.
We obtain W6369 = 21.87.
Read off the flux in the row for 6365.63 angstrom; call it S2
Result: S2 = 22.75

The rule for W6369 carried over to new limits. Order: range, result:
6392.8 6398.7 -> 22.12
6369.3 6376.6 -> 22.86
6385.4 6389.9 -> 22.74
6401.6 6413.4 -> 22.88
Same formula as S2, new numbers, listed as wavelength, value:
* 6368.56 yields 21.76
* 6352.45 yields 22.52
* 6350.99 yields 21.98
